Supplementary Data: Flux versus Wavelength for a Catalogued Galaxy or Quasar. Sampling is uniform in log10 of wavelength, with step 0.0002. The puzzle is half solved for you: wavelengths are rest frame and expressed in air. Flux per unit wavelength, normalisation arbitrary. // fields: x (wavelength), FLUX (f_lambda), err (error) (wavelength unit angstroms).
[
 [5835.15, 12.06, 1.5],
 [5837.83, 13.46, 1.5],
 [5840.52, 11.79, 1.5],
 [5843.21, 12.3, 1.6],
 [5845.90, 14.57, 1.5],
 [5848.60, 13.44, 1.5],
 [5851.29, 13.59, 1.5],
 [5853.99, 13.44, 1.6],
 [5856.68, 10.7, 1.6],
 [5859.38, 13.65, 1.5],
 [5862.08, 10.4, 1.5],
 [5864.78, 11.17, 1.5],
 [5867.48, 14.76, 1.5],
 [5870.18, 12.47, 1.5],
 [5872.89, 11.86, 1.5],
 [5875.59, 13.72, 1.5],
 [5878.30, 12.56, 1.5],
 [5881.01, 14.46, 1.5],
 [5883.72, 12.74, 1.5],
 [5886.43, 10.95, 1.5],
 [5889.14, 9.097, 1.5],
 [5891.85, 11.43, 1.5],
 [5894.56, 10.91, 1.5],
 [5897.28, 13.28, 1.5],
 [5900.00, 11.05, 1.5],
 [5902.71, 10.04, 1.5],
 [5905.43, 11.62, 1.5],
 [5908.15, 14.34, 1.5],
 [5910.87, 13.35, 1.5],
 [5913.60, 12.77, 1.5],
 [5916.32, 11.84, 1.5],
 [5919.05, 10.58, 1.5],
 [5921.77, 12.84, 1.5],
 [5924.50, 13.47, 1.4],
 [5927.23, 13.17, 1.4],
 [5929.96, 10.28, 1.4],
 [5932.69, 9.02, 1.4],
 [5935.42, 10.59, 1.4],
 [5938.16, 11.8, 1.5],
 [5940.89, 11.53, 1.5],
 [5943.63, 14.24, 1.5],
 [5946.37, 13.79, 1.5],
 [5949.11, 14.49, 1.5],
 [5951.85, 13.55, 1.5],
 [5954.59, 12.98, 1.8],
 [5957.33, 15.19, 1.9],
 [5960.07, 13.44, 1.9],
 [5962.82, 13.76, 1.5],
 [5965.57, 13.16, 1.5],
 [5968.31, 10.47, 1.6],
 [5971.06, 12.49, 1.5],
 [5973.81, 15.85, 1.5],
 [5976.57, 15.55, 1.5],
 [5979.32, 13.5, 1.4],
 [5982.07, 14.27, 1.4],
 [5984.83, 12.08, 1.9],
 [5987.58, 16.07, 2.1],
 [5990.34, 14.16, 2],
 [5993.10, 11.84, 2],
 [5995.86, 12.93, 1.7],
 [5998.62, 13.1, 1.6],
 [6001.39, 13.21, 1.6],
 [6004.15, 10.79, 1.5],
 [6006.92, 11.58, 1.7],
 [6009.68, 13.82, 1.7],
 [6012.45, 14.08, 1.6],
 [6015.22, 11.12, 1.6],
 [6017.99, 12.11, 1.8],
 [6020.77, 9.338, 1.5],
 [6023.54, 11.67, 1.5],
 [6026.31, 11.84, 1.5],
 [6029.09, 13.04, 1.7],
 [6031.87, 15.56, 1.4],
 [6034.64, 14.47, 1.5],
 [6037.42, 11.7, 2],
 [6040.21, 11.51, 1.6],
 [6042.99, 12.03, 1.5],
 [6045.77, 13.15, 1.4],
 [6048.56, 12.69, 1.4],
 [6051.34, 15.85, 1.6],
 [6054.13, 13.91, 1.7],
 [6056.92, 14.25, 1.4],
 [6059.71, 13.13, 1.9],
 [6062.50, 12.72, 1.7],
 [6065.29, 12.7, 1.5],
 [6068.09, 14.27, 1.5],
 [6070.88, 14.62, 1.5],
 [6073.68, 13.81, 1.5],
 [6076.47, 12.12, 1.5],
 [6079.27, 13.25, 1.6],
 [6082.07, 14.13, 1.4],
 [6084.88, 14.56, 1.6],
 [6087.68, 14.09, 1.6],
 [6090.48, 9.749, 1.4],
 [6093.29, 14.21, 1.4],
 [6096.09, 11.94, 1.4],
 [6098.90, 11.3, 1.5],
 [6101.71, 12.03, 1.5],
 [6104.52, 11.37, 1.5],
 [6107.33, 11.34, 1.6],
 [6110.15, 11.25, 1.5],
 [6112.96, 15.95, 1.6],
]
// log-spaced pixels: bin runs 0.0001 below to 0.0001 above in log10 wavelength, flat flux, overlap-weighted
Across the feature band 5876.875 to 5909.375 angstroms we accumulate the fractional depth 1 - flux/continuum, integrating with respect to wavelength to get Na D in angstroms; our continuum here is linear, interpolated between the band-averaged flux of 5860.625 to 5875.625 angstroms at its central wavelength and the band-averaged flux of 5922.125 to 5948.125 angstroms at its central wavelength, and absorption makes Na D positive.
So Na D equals 0.9 angstroms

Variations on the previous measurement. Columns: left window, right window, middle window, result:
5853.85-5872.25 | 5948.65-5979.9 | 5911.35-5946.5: 3.3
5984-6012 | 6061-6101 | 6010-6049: 1.7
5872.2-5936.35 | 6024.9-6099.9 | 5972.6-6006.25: -2.5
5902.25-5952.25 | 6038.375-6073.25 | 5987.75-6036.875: 1.2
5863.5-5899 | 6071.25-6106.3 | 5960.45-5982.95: -2.1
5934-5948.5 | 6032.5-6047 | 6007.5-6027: 1.1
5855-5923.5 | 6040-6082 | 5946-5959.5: -1.5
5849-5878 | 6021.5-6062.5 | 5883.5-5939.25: 4.8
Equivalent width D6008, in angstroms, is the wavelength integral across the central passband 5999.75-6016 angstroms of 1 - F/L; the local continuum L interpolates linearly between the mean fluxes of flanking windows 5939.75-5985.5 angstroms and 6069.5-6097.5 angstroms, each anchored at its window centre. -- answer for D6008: 1.2 angstroms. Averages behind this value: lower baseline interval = 13.6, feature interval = 12.5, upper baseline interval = 13.2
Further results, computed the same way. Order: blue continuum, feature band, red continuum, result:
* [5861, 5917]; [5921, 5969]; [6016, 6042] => -1.8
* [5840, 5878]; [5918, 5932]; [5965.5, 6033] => 0.9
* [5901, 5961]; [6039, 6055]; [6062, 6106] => -0.5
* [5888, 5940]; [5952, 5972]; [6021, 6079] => -1.5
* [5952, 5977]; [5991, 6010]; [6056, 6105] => 1.4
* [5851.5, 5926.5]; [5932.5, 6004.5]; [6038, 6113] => -3.8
